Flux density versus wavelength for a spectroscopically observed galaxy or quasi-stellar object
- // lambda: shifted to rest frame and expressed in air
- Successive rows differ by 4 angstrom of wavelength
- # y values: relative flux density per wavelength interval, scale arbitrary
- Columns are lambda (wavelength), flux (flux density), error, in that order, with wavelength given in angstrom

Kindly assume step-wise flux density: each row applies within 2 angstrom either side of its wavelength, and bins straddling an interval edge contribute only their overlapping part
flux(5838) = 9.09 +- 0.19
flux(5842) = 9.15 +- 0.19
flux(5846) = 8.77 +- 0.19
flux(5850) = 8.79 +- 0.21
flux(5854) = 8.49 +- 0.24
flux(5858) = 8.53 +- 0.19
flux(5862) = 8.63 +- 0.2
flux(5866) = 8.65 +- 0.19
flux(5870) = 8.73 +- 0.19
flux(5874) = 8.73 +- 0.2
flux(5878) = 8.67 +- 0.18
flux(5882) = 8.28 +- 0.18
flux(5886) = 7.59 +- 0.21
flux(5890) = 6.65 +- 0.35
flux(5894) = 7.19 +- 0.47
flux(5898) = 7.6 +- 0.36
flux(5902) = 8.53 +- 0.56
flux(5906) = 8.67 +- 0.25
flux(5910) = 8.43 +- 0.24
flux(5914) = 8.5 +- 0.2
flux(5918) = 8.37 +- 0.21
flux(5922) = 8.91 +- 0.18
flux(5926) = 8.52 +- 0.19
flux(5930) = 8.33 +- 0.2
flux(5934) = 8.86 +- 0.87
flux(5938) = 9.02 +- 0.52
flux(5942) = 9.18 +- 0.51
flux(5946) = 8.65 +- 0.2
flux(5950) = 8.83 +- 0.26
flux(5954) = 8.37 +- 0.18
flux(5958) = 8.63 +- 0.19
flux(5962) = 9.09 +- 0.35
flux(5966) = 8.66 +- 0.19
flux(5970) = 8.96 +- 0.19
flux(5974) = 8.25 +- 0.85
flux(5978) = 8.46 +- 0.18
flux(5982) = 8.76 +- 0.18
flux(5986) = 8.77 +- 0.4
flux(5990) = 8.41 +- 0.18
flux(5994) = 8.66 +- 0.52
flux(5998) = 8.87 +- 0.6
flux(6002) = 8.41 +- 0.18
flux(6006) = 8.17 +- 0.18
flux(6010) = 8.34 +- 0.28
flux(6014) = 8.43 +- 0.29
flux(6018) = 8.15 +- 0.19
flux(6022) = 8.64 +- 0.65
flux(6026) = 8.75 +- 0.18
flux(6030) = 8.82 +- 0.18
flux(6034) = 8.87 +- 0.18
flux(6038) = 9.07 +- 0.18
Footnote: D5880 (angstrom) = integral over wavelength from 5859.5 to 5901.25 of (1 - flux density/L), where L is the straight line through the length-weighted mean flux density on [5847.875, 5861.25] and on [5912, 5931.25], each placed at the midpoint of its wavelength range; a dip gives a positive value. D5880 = 2.4 angstrom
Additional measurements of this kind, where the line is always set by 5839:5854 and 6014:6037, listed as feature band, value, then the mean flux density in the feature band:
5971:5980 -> 0.3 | 8.42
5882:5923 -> 3.5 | 8.03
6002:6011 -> 0.4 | 8.28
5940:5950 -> -0.2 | 8.9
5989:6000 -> 0.0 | 8.67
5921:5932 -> 0.3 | 8.56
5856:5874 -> 0.4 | 8.65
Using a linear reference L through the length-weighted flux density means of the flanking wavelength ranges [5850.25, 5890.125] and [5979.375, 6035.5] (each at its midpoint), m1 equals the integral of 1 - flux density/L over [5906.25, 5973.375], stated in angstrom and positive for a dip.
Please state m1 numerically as -1.68 angstrom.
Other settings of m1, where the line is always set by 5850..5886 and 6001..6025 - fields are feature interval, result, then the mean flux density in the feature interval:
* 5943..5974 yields -1.1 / 8.72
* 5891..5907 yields 1.2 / 7.87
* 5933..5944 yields -0.7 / 9.03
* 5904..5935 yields -0.3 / 8.56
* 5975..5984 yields -0.2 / 8.57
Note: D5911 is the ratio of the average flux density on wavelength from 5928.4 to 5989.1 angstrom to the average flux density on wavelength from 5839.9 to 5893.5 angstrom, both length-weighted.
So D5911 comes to 1.0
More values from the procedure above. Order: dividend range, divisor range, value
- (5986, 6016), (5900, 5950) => 0.98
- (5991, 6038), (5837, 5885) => 0.99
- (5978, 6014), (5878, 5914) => 1.07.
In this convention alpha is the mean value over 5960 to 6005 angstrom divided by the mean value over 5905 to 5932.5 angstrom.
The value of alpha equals 1.01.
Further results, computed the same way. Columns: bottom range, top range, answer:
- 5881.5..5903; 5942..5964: 1.16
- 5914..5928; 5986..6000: 1.01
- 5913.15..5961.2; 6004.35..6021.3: 0.95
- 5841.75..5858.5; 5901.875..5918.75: 0.98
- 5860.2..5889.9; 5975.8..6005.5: 1.03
